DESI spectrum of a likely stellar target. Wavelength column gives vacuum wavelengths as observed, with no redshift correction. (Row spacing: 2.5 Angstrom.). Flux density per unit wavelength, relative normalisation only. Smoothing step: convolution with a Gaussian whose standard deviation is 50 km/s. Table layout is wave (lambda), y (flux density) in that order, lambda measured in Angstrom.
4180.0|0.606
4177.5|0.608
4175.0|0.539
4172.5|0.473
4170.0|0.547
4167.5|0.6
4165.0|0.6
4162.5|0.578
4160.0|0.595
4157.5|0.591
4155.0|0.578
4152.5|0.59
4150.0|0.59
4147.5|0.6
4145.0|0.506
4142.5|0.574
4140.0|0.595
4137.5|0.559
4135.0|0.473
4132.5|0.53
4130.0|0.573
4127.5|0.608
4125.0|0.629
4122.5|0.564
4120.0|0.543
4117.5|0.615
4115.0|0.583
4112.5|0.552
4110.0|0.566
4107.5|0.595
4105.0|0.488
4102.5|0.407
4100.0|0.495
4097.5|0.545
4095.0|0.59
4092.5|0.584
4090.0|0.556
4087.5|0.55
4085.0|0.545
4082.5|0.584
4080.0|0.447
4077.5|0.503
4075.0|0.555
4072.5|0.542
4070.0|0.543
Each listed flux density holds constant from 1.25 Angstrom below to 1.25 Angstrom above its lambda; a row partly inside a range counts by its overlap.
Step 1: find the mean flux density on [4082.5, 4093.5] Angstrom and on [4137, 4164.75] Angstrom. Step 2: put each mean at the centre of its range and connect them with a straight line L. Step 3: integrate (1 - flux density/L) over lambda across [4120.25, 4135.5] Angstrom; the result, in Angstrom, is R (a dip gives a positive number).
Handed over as 0.2 Angstrom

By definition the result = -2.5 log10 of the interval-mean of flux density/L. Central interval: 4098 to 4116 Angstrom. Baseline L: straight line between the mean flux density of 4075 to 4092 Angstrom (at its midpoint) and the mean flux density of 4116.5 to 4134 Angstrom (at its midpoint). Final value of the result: 0.07 mag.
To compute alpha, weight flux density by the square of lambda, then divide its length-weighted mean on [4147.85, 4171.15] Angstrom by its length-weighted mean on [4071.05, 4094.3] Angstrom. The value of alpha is 1.12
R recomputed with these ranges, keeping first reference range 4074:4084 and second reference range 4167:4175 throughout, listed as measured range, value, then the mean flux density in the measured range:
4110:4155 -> -3.5 Angstrom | 0.57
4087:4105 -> -0.2 Angstrom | 0.529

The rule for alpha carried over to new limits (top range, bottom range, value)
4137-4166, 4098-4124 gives 1.09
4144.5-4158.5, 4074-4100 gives 1.10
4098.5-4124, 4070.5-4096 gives 1.01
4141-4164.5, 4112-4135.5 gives 1.03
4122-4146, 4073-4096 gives 1.05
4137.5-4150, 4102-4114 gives 1.09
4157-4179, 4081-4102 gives 1.08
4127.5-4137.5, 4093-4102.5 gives 1.04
